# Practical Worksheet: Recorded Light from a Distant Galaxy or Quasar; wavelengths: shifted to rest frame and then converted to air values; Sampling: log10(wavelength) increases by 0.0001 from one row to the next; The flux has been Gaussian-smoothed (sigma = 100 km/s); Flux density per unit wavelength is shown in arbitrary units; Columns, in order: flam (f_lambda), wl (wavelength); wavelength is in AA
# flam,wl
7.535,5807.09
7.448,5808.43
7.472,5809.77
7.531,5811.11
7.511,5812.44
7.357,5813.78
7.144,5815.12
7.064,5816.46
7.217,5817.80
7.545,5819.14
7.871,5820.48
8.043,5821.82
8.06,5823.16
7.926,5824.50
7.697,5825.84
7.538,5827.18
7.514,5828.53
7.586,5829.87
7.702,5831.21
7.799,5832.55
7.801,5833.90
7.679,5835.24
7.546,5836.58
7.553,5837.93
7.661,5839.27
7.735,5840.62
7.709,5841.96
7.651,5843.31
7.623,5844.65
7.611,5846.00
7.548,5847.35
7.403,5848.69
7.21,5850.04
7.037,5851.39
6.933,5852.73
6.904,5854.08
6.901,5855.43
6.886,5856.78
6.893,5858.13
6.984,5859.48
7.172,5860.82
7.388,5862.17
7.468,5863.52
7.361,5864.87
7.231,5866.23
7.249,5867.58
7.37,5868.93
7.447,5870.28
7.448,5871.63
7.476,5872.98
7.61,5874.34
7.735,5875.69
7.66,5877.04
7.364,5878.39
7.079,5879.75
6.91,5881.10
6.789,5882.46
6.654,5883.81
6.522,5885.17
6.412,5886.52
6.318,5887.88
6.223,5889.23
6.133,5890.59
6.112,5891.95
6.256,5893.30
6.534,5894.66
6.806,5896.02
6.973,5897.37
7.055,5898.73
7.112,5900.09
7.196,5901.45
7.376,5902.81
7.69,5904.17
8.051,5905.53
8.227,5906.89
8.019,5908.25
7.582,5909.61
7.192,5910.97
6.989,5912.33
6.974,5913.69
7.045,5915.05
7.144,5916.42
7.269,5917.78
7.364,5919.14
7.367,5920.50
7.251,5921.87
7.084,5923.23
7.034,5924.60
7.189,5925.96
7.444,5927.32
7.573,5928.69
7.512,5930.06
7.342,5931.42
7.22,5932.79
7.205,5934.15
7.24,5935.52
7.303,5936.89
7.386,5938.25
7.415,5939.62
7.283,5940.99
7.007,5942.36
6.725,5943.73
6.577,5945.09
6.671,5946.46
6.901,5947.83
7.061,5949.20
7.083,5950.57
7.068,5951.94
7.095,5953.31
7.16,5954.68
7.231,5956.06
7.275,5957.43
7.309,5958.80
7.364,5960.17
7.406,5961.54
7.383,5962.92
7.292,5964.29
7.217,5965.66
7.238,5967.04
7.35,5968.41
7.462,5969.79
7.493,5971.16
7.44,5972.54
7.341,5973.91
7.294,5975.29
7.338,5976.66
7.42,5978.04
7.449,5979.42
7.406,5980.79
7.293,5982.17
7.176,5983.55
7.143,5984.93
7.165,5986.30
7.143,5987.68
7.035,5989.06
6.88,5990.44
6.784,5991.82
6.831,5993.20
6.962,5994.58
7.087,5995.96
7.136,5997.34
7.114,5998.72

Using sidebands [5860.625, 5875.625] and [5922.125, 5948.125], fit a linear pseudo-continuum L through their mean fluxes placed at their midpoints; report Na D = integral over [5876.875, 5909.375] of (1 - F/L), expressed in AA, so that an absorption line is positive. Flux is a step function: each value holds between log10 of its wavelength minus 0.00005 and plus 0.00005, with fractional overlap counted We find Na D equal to 1.5 AA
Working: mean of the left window 7.4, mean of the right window 7.17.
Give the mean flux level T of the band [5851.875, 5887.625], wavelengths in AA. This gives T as 7.14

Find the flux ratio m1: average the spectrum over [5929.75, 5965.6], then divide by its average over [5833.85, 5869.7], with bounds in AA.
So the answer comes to 0.98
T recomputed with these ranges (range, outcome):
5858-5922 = 7.14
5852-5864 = 7.06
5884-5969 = 7.12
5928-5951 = 7.15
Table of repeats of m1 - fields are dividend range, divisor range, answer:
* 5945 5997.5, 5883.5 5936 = 1.01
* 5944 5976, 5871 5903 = 1.04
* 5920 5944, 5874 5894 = 1.07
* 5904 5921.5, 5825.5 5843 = 0.97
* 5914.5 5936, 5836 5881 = 0.99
